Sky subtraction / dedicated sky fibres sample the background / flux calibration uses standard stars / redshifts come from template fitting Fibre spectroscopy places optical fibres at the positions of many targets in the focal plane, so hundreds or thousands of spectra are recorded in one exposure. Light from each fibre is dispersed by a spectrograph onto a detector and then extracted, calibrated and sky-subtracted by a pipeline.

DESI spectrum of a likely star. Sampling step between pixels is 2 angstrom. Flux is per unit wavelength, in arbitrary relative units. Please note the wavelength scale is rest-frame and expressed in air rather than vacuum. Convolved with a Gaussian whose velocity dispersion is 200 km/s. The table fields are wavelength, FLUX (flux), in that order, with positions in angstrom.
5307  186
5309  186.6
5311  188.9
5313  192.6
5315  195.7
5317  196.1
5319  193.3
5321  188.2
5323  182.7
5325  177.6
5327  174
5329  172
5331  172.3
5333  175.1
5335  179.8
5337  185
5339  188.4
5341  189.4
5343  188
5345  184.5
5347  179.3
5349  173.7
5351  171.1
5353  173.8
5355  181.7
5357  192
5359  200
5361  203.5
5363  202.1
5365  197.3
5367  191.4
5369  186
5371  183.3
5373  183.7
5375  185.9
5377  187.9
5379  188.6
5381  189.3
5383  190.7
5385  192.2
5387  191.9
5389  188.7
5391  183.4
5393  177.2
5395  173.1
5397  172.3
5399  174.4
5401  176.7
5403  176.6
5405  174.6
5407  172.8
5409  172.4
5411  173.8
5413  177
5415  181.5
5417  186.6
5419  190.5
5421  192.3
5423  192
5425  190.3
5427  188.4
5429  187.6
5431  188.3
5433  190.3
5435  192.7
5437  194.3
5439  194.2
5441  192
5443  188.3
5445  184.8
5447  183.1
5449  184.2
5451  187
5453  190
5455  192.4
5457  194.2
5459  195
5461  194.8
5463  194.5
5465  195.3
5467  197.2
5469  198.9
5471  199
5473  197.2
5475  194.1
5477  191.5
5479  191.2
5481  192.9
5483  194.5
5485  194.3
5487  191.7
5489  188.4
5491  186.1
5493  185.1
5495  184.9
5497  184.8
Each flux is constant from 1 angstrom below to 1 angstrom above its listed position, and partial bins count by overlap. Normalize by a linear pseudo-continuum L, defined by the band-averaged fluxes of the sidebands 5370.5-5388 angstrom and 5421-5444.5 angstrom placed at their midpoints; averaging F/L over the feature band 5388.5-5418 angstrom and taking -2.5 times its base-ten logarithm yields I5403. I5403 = 0.07 mag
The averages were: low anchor 188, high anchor 191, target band 177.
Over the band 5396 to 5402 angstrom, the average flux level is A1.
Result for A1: 174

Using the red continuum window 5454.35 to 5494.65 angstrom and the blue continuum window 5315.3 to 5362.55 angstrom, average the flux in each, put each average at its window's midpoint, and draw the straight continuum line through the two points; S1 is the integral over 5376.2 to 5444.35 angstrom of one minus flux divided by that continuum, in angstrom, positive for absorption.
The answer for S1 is 1.5 angstrom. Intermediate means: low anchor 184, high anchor 193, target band 185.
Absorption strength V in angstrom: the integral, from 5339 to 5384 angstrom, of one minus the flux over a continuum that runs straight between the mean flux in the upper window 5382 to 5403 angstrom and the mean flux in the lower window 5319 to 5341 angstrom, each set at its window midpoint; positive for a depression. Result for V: -1.55 angstrom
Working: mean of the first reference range 181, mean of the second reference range 182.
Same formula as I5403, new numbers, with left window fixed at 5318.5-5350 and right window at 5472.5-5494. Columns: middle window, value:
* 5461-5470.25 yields -0.035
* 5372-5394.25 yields -0.014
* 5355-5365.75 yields -0.082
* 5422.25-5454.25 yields -0.005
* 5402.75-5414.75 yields 0.069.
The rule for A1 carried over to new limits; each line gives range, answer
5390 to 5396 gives 178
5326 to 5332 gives 173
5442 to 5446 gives 187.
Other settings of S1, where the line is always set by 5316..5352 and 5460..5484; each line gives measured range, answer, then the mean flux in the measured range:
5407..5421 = 0.7 angstrom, 181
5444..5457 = 0.4 angstrom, 187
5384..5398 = 0.3 angstrom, 183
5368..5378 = 0.0 angstrom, 185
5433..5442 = -0.1 angstrom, 193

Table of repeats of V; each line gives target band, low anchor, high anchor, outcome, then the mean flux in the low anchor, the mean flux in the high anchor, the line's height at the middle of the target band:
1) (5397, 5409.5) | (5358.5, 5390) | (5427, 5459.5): 1.1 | 191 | 190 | 191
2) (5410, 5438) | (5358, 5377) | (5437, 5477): 0.7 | 192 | 192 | 192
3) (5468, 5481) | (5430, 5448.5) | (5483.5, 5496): -0.4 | 190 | 189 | 189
